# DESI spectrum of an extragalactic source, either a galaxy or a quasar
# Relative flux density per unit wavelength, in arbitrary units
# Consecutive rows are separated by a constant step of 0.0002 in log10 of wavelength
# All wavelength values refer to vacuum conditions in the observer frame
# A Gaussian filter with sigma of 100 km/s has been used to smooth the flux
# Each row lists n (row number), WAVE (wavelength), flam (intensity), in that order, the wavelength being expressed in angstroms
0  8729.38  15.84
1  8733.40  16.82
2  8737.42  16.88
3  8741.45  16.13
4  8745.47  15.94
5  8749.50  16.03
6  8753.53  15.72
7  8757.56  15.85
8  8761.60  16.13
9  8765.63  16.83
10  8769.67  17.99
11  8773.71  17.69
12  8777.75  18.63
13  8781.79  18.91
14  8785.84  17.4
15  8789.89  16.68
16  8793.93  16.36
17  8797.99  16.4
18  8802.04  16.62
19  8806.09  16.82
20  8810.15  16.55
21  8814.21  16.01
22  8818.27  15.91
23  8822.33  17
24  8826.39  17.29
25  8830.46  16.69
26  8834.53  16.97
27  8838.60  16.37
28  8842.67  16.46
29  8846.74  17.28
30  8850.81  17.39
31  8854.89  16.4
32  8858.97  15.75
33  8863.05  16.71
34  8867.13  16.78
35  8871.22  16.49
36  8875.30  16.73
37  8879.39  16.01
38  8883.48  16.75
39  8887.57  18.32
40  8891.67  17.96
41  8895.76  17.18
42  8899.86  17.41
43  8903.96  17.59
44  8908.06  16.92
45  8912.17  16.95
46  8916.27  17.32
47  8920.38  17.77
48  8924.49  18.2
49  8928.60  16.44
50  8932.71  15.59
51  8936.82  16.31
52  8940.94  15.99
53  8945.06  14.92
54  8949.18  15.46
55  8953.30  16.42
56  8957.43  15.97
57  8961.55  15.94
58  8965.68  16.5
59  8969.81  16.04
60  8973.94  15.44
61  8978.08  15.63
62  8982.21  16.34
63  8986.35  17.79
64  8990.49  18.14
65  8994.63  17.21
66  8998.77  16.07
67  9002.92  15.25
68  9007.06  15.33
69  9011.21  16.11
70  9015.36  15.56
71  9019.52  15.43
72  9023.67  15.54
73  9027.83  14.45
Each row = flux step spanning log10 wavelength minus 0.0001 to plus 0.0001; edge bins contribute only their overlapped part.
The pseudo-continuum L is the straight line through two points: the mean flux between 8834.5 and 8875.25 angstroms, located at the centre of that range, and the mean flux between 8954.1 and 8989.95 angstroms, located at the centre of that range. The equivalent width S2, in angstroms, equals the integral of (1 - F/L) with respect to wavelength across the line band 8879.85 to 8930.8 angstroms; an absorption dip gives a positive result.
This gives -2.6 angstroms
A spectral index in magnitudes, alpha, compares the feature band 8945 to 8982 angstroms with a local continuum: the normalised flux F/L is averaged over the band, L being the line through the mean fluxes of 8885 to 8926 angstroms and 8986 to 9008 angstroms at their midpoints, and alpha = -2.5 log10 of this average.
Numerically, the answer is 0.070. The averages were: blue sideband 17.5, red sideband 16.6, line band 15.9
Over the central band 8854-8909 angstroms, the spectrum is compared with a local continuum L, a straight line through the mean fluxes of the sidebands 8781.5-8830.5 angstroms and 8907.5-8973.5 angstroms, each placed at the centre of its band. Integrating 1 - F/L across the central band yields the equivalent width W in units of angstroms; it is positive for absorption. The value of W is -1.32 angstroms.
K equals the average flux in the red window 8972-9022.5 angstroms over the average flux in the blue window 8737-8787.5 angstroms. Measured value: 1.0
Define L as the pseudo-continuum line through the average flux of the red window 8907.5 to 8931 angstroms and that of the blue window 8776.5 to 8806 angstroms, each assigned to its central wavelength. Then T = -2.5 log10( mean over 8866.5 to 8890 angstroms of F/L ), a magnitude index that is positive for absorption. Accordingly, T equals 0.024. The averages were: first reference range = 17.2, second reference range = 17.3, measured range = 16.9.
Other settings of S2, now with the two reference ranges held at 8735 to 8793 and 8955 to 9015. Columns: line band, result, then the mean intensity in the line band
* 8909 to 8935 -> -0.94 angstroms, 17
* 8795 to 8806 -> 0.16 angstroms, 16.5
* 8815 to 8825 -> 0.17 angstroms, 16.5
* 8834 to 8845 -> 0.08 angstroms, 16.6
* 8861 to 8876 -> -0.07 angstroms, 16.7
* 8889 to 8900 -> -0.71 angstroms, 17.6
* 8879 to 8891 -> -0.53 angstroms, 17.3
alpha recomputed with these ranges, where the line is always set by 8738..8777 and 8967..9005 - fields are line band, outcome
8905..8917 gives -0.04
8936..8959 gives 0.04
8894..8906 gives -0.06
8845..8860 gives -0.02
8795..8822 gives 0.01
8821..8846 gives -0.02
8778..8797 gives -0.05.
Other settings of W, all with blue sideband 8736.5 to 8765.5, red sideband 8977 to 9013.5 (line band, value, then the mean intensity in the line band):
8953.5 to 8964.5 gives 0.2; 16.1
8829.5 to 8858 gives -0.9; 16.8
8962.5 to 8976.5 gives 0.4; 16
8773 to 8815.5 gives -2.4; 17.1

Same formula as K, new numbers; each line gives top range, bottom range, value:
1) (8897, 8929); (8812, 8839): 1.04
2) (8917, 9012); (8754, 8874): 0.97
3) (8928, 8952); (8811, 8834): 0.95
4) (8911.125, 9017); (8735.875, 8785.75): 0.97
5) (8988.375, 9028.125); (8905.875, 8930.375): 0.92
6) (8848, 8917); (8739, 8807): 1.01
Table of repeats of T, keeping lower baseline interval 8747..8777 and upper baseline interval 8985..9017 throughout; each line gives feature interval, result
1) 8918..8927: -0.09 mag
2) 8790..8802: 0.01 mag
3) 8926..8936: 0.02 mag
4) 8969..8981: 0.05 mag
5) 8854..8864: 0.02 mag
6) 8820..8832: -0.02 mag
